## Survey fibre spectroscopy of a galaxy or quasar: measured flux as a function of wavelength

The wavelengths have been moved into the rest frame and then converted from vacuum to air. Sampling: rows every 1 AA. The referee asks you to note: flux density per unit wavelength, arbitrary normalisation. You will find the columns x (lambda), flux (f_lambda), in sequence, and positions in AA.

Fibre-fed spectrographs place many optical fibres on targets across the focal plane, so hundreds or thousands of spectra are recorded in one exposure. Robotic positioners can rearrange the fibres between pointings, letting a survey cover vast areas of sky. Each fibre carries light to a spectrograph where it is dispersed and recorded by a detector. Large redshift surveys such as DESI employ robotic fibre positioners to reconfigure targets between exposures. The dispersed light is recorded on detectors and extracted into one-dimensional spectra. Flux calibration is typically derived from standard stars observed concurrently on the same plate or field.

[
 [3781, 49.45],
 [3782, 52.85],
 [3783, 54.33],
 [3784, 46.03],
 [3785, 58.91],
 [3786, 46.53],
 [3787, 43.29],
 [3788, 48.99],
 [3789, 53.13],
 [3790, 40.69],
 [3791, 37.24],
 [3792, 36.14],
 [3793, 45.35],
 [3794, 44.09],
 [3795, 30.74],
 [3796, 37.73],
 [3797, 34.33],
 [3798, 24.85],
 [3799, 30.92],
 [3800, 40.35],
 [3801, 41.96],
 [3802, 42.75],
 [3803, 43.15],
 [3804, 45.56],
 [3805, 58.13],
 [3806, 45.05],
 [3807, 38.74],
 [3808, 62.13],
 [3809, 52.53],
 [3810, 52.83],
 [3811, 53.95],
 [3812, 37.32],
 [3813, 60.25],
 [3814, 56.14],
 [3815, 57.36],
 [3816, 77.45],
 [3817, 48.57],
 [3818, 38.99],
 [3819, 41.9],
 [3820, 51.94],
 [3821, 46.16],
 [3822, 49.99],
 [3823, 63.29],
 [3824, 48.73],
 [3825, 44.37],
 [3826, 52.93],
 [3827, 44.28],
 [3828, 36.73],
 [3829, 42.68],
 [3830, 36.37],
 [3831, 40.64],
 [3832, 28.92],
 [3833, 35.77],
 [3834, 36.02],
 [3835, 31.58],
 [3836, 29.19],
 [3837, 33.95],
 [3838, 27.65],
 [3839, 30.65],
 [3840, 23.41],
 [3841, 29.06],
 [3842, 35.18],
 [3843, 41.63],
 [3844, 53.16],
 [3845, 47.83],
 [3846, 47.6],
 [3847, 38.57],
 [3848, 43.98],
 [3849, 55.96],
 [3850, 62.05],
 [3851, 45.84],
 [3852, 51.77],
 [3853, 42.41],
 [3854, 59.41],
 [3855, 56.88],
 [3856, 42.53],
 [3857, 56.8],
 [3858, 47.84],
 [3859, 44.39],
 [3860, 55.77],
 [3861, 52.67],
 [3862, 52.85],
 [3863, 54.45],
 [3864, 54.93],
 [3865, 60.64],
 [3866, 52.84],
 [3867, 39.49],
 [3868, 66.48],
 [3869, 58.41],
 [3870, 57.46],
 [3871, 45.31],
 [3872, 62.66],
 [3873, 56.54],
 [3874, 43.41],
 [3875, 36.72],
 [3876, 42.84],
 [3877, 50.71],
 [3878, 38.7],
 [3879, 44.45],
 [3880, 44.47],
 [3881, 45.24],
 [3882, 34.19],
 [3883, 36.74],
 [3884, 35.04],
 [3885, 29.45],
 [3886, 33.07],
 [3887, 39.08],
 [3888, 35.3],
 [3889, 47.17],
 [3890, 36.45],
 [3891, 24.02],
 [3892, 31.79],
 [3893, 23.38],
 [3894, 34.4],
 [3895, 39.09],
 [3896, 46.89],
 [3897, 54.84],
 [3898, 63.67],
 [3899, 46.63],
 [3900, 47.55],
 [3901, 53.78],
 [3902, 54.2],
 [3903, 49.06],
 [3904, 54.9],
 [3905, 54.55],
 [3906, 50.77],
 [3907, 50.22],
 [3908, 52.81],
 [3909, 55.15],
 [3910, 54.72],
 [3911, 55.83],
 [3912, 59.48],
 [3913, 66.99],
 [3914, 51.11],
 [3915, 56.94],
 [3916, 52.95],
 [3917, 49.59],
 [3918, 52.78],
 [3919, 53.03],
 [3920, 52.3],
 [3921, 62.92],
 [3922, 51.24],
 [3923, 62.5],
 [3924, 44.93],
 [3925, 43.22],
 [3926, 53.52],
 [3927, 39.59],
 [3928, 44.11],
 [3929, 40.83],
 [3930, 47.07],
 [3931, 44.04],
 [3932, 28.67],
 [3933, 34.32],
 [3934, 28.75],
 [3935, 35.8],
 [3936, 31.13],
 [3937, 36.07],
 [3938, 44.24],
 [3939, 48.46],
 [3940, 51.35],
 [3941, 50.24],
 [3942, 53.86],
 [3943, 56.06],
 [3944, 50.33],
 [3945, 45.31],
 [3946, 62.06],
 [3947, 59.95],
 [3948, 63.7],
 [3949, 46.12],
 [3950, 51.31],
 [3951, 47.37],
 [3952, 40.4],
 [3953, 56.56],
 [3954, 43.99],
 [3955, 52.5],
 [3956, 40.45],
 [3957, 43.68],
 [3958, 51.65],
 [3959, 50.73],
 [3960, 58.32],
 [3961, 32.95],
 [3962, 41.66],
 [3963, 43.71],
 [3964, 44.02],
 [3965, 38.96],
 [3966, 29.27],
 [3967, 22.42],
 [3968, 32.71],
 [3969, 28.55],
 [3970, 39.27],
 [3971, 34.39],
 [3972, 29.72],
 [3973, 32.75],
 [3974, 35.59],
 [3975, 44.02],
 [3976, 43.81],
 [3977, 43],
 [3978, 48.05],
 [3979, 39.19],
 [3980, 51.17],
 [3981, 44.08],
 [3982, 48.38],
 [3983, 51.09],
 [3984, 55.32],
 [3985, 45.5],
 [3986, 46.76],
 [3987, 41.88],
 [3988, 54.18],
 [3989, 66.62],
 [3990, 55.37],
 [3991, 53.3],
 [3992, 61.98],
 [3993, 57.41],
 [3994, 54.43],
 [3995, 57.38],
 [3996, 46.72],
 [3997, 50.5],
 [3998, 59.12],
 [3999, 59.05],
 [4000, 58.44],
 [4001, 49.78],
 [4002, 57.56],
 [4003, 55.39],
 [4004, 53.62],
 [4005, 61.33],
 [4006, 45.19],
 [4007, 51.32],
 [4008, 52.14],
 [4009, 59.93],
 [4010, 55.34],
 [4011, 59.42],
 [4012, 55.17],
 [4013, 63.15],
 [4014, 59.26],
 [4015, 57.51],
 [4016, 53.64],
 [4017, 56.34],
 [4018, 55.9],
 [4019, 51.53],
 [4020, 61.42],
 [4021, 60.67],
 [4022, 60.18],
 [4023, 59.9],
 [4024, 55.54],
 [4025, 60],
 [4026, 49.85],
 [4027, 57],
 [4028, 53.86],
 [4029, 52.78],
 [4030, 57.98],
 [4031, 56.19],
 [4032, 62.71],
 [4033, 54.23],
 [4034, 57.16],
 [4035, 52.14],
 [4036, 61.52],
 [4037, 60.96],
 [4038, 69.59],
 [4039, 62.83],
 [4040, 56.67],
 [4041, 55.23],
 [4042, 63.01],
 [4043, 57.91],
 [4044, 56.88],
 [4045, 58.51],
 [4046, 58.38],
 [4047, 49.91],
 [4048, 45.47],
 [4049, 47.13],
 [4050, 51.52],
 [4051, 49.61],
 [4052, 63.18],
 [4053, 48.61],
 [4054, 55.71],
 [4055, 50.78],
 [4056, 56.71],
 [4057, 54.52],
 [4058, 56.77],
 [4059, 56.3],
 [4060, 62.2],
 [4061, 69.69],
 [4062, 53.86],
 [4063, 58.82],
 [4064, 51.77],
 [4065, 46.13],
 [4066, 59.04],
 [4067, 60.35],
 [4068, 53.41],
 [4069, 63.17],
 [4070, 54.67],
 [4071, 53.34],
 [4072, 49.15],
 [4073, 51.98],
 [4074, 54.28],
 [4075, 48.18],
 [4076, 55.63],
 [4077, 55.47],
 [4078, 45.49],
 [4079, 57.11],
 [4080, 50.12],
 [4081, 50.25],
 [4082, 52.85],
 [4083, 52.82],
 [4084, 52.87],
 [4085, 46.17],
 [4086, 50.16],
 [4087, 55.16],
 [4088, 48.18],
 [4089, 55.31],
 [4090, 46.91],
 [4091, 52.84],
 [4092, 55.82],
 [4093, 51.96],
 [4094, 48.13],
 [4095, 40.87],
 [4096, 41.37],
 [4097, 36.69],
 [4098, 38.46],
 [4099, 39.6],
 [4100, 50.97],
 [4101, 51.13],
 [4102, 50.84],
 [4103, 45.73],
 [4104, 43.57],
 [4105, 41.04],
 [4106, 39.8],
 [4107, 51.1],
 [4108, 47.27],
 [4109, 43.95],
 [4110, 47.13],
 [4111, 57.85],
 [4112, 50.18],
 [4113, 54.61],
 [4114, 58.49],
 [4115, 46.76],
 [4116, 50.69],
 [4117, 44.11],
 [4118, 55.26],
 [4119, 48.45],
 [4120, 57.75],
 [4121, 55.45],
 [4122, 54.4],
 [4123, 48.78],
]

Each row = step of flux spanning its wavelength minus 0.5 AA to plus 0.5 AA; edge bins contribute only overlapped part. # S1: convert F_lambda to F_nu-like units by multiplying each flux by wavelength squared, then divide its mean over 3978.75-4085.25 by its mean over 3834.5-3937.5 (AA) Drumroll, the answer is 1.29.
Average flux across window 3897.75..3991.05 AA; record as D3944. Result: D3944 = 47.3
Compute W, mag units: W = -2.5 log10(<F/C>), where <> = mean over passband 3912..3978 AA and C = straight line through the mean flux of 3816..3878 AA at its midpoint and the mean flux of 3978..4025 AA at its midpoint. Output 0.132 mag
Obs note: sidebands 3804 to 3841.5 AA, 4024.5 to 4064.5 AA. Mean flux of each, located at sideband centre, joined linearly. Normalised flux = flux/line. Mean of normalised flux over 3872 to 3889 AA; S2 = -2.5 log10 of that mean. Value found 0.16 mag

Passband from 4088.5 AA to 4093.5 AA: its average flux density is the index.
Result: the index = 52.6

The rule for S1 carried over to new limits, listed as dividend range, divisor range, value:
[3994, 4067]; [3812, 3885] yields 1.33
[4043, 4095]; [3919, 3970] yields 1.26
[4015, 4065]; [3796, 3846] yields 1.46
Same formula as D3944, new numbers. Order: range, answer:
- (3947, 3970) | 43.9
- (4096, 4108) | 44.4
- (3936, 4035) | 50.3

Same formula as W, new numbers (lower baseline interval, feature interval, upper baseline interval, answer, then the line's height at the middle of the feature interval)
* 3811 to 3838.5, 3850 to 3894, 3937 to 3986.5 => -0.03 mag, 44.8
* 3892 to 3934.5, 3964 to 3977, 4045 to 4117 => 0.38 mag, 49.8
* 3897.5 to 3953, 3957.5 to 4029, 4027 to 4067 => 0.07 mag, 53.5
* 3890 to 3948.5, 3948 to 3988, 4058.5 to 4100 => 0.14 mag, 49.4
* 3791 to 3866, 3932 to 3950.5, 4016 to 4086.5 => 0.08 mag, 50.4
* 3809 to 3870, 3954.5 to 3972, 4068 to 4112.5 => 0.20 mag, 48.2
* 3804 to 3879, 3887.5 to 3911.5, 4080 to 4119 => 0.02 mag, 47.6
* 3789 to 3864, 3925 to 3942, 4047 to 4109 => 0.15 mag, 47.6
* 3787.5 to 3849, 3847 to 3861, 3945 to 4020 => -0.14 mag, 44.6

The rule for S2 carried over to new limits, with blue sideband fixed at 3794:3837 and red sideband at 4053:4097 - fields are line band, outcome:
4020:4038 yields -0.12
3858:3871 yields -0.16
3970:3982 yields 0.21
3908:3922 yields -0.16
